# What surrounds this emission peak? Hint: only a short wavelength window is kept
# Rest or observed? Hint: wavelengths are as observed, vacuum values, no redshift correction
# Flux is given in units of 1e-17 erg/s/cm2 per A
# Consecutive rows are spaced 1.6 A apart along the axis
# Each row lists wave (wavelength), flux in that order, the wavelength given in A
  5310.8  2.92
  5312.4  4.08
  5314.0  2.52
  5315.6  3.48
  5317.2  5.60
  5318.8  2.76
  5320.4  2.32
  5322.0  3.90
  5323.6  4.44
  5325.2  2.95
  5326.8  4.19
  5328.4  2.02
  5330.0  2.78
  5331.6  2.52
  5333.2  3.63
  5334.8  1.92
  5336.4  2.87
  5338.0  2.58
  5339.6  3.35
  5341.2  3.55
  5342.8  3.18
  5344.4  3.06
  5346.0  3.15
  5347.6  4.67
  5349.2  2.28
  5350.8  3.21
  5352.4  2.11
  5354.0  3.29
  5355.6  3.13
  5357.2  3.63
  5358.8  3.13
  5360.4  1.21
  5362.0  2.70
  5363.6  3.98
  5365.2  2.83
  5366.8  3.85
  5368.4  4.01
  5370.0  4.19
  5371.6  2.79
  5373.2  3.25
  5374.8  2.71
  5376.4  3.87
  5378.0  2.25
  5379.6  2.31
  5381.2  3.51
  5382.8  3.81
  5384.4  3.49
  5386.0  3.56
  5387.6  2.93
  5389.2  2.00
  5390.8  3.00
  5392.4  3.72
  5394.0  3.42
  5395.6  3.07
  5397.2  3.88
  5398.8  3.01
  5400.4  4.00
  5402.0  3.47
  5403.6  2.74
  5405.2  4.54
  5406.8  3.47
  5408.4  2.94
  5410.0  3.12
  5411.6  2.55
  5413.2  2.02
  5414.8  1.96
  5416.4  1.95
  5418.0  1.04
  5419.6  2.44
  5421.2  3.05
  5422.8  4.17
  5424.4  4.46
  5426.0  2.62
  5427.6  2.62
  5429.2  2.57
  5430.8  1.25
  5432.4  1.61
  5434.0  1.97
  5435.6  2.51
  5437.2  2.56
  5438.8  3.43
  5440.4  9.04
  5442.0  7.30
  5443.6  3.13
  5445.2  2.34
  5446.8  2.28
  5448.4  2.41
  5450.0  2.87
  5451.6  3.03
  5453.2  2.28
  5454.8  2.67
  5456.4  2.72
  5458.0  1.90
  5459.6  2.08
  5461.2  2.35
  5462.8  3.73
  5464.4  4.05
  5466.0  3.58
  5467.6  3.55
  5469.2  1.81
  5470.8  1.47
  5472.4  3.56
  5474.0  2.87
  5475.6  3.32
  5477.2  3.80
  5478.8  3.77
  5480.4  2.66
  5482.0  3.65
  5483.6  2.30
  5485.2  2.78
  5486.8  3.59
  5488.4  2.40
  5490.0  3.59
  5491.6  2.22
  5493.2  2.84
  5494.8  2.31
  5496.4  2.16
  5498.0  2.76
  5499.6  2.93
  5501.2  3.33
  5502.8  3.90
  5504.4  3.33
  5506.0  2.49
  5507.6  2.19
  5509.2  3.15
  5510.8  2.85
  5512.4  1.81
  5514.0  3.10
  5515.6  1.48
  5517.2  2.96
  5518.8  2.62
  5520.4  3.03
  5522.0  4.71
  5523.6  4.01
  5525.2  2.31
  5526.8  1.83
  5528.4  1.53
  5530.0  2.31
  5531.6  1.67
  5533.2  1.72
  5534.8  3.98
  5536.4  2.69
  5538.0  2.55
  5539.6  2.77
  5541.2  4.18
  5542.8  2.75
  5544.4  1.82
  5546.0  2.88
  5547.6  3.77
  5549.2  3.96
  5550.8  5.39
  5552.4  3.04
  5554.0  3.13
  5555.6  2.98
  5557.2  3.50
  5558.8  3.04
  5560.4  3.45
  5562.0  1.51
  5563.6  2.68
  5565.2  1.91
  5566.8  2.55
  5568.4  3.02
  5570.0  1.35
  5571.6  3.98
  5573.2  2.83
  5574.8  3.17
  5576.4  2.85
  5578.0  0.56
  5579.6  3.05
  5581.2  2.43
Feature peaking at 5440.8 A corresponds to Hbeta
